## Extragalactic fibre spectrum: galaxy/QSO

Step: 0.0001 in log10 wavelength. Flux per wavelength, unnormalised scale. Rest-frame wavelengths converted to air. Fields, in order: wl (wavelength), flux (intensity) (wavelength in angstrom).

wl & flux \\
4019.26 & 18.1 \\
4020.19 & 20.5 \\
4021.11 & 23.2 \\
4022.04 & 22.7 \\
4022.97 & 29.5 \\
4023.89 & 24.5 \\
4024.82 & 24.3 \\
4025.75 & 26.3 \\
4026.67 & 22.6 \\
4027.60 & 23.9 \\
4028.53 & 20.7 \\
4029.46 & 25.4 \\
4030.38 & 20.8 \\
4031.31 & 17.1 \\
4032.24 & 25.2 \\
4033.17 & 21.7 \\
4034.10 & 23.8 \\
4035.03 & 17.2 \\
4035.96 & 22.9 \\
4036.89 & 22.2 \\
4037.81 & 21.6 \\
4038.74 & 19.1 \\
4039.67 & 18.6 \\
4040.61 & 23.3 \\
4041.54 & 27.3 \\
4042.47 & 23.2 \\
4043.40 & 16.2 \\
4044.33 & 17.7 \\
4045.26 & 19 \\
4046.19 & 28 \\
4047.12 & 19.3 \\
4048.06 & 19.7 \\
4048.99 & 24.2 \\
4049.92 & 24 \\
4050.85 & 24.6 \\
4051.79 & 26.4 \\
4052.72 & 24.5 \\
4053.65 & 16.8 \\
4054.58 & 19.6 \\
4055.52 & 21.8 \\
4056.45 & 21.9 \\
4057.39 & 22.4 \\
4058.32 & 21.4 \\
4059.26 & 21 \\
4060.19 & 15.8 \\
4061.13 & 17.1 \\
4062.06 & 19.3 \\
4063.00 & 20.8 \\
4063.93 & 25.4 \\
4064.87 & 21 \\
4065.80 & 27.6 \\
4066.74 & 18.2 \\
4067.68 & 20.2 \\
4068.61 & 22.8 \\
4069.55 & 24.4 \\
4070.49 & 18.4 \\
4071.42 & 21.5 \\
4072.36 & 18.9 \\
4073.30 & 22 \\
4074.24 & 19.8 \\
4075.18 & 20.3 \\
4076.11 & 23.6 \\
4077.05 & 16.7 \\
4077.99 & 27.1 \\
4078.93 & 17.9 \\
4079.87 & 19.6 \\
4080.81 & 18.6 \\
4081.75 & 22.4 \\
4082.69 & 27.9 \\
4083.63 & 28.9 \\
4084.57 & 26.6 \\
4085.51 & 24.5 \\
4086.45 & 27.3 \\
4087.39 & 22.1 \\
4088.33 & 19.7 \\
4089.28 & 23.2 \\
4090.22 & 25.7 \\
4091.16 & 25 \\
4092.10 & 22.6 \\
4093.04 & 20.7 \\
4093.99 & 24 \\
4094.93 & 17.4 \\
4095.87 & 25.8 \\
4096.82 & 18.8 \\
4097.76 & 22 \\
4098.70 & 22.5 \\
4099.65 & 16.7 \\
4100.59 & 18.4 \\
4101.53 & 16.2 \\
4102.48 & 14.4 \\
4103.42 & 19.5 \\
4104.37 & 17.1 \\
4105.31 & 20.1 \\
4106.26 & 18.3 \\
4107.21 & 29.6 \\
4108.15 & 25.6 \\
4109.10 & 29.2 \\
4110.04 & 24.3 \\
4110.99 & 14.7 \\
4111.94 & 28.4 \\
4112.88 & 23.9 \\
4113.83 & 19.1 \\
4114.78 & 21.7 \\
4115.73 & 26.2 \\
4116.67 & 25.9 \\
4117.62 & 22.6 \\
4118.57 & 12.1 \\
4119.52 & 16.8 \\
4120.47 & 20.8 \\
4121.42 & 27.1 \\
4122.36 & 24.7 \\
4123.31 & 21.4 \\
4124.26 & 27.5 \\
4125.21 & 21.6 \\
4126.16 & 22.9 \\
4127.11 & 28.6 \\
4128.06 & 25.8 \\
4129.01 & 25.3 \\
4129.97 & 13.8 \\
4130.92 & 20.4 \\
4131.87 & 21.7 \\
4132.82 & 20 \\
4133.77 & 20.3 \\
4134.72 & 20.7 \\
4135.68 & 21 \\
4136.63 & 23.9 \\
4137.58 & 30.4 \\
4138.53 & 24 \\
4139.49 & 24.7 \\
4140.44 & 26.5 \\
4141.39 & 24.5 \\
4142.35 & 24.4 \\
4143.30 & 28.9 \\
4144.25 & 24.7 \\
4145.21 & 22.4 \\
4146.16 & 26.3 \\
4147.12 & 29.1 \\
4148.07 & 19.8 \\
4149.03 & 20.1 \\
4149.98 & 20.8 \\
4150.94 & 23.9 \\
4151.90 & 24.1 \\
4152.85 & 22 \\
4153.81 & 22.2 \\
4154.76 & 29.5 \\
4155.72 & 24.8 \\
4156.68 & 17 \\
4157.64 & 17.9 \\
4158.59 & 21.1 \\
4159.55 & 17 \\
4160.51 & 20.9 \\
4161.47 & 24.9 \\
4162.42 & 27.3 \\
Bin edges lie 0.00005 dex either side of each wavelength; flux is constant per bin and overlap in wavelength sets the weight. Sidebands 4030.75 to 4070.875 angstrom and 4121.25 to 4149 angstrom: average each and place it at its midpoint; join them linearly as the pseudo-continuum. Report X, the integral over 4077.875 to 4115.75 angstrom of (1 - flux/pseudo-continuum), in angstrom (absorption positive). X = 0.9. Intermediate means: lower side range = 21.5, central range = 22.2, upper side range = 23.8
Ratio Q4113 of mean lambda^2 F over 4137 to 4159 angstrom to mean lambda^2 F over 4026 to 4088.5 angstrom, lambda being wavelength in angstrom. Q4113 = 1.14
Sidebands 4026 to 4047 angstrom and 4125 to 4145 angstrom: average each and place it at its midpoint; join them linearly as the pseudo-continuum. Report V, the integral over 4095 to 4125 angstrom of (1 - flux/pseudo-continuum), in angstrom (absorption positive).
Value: 1.9 angstrom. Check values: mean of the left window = 21.7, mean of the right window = 23.5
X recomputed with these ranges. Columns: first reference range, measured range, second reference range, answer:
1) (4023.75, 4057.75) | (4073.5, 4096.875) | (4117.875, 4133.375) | -0.77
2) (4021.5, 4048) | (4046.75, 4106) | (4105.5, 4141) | 2.90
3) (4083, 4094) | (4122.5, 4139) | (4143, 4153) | 0.68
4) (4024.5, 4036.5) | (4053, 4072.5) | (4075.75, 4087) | 1.87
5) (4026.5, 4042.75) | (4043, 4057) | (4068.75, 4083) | 0.06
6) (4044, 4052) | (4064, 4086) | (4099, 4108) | -1.38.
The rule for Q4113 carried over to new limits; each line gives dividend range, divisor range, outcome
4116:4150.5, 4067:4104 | 1.10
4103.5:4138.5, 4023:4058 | 1.06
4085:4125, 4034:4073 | 1.05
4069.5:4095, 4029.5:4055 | 1.05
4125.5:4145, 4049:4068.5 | 1.13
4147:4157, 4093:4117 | 1.09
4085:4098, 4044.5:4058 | 1.05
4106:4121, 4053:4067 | 1.11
